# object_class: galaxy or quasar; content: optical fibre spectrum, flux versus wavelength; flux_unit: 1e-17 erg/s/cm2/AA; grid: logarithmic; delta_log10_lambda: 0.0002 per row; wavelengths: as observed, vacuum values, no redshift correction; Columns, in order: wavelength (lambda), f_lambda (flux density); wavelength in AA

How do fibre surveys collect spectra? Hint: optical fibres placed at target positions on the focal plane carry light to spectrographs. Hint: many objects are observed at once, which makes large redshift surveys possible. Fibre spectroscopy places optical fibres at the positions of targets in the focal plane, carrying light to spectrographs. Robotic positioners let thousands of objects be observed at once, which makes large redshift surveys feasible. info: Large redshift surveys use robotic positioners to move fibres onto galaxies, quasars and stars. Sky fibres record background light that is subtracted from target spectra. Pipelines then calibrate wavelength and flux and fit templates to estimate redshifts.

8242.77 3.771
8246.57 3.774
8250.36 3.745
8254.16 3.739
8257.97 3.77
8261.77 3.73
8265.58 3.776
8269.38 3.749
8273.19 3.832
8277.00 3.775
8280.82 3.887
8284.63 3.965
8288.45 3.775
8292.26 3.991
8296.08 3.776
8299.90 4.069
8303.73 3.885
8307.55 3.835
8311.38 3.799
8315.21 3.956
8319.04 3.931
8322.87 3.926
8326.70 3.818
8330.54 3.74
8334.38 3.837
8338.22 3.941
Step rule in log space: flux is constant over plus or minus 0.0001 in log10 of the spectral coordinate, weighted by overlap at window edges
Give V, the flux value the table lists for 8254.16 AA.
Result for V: 3.739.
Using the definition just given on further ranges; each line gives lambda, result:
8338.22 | 3.941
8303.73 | 3.885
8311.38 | 3.799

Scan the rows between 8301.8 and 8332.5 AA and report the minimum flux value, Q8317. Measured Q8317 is 3.74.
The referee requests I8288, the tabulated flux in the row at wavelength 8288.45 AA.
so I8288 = 3.775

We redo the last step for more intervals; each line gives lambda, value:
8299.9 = 4.069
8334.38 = 3.837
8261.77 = 3.73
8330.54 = 3.74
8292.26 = 3.991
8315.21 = 3.956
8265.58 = 3.776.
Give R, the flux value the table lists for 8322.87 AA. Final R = 3.926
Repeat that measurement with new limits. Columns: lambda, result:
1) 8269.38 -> 3.749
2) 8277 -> 3.775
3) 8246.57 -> 3.774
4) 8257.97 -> 3.77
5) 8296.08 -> 3.776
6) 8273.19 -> 3.832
